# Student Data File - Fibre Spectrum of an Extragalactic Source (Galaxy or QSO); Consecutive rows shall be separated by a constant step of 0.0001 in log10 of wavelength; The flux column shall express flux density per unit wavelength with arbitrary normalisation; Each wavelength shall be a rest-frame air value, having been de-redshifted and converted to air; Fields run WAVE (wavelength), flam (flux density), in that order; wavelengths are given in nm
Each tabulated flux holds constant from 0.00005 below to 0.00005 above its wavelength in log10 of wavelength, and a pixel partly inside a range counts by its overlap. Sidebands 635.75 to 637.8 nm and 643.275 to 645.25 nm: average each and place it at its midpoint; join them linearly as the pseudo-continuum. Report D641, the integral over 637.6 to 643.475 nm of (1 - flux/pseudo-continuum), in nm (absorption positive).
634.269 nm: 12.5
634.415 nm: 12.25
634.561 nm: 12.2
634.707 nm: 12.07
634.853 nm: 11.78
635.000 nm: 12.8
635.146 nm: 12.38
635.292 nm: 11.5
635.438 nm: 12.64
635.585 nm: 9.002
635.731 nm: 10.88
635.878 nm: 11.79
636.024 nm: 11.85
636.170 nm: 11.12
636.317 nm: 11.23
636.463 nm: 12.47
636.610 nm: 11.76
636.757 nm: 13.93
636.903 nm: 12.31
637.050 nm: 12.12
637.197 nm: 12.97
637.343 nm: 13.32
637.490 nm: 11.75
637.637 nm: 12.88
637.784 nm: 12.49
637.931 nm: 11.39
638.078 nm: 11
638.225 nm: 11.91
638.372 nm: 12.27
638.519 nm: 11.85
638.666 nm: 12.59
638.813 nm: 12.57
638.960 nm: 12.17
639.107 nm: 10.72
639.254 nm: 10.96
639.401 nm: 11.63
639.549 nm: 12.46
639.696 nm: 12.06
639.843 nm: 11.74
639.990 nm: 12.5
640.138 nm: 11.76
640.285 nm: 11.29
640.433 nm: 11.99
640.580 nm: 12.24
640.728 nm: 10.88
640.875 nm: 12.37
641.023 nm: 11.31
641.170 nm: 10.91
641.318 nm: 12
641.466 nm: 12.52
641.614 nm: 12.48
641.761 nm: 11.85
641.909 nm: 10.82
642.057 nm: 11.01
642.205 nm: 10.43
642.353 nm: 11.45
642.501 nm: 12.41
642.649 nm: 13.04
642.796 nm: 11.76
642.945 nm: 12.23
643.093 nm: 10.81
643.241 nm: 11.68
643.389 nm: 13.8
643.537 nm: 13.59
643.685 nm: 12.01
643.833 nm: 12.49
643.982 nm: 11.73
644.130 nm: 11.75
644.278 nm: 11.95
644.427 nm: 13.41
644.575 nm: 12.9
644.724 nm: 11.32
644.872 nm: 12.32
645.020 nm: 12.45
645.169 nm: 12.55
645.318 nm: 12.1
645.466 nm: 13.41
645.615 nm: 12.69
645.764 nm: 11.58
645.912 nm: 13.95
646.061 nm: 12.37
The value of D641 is 0.238 nm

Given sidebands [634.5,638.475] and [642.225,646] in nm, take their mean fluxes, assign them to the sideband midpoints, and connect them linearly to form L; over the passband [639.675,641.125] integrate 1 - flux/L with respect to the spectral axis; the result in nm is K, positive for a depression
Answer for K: 0.05 nm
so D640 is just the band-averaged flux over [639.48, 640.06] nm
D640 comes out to 12.2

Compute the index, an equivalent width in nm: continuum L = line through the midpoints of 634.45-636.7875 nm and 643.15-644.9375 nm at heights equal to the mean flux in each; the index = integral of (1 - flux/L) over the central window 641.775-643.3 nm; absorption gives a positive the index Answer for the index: 0.089 nm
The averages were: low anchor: 11.8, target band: 11.6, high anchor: 12.4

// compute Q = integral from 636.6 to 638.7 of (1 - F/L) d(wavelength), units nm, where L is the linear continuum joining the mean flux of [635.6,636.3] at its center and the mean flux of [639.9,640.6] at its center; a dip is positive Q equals -0.15 nm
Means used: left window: 11.2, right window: 11.9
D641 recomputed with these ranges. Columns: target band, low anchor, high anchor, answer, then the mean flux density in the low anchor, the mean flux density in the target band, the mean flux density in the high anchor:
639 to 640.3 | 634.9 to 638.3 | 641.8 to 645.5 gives 0.04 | 12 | 11.7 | 12.1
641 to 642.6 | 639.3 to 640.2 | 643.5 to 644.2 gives 0.07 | 12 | 11.6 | 12.2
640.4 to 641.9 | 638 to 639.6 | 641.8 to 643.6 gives 0.01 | 11.8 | 11.8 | 11.9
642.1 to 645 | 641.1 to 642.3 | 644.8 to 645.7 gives -0.02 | 11.5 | 12.2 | 12.6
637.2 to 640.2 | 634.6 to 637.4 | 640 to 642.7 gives -0.04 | 12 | 12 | 11.7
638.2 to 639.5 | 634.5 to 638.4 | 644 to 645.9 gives 0.03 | 12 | 11.9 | 12.4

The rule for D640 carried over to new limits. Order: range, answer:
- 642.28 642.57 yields 11.9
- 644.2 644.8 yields 12.4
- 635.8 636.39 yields 11.5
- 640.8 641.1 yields 11.9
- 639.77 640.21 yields 12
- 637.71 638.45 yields 11.8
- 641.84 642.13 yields 10.9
